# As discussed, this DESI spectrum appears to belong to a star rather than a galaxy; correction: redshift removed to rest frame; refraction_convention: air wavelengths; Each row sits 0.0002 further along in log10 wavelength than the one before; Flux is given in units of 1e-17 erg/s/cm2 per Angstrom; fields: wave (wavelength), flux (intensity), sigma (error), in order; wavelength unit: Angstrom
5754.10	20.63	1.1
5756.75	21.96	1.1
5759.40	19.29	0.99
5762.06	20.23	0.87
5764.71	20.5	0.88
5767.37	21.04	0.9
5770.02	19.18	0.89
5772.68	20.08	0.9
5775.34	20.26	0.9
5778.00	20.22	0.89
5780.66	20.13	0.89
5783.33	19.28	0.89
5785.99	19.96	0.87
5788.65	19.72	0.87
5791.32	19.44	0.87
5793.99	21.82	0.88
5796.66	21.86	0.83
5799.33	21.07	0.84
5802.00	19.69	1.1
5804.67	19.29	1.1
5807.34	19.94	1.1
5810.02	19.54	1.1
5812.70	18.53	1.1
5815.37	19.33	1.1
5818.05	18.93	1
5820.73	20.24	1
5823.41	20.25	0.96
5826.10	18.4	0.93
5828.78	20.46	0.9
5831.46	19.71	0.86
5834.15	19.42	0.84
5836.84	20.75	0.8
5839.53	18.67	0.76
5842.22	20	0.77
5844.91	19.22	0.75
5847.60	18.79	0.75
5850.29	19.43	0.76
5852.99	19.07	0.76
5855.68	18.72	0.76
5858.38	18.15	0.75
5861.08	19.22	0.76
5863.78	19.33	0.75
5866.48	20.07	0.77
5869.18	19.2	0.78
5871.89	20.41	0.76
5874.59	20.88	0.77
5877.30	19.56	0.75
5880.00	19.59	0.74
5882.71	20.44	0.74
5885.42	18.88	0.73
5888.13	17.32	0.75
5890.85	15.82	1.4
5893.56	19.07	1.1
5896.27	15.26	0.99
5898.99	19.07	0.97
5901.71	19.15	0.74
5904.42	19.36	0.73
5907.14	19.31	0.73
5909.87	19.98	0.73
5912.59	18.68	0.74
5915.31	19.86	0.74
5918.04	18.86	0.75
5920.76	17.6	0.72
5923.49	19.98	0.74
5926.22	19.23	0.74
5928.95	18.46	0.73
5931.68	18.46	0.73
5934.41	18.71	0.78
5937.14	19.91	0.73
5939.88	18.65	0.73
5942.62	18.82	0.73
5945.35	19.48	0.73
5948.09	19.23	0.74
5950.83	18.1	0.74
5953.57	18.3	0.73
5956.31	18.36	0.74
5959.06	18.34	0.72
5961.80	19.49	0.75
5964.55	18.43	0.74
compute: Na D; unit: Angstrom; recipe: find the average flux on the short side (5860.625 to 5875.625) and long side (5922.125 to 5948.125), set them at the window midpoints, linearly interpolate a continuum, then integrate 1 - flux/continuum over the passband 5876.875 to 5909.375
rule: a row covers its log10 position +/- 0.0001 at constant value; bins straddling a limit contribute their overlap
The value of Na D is 1.7 Angstrom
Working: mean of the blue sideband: 19.9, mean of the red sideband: 19.1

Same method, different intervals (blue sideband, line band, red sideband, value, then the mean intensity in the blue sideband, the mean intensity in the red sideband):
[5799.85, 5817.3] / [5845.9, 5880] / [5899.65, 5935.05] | -0.3 Angstrom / 19.5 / 19.1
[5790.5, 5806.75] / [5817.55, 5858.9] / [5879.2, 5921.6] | 0.8 Angstrom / 20.5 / 18.6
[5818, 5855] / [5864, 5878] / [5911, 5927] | -0.5 Angstrom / 19.5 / 19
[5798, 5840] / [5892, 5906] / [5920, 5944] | 0.6 Angstrom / 19.7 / 18.9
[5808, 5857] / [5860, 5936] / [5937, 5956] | 0.4 Angstrom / 19.4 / 18.8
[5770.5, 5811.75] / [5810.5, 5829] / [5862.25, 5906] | 0.3 Angstrom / 20.1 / 19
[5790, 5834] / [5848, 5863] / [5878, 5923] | 0.3 Angstrom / 19.9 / 18.7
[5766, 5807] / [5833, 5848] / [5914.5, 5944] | 0.2 Angstrom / 20.2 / 18.9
